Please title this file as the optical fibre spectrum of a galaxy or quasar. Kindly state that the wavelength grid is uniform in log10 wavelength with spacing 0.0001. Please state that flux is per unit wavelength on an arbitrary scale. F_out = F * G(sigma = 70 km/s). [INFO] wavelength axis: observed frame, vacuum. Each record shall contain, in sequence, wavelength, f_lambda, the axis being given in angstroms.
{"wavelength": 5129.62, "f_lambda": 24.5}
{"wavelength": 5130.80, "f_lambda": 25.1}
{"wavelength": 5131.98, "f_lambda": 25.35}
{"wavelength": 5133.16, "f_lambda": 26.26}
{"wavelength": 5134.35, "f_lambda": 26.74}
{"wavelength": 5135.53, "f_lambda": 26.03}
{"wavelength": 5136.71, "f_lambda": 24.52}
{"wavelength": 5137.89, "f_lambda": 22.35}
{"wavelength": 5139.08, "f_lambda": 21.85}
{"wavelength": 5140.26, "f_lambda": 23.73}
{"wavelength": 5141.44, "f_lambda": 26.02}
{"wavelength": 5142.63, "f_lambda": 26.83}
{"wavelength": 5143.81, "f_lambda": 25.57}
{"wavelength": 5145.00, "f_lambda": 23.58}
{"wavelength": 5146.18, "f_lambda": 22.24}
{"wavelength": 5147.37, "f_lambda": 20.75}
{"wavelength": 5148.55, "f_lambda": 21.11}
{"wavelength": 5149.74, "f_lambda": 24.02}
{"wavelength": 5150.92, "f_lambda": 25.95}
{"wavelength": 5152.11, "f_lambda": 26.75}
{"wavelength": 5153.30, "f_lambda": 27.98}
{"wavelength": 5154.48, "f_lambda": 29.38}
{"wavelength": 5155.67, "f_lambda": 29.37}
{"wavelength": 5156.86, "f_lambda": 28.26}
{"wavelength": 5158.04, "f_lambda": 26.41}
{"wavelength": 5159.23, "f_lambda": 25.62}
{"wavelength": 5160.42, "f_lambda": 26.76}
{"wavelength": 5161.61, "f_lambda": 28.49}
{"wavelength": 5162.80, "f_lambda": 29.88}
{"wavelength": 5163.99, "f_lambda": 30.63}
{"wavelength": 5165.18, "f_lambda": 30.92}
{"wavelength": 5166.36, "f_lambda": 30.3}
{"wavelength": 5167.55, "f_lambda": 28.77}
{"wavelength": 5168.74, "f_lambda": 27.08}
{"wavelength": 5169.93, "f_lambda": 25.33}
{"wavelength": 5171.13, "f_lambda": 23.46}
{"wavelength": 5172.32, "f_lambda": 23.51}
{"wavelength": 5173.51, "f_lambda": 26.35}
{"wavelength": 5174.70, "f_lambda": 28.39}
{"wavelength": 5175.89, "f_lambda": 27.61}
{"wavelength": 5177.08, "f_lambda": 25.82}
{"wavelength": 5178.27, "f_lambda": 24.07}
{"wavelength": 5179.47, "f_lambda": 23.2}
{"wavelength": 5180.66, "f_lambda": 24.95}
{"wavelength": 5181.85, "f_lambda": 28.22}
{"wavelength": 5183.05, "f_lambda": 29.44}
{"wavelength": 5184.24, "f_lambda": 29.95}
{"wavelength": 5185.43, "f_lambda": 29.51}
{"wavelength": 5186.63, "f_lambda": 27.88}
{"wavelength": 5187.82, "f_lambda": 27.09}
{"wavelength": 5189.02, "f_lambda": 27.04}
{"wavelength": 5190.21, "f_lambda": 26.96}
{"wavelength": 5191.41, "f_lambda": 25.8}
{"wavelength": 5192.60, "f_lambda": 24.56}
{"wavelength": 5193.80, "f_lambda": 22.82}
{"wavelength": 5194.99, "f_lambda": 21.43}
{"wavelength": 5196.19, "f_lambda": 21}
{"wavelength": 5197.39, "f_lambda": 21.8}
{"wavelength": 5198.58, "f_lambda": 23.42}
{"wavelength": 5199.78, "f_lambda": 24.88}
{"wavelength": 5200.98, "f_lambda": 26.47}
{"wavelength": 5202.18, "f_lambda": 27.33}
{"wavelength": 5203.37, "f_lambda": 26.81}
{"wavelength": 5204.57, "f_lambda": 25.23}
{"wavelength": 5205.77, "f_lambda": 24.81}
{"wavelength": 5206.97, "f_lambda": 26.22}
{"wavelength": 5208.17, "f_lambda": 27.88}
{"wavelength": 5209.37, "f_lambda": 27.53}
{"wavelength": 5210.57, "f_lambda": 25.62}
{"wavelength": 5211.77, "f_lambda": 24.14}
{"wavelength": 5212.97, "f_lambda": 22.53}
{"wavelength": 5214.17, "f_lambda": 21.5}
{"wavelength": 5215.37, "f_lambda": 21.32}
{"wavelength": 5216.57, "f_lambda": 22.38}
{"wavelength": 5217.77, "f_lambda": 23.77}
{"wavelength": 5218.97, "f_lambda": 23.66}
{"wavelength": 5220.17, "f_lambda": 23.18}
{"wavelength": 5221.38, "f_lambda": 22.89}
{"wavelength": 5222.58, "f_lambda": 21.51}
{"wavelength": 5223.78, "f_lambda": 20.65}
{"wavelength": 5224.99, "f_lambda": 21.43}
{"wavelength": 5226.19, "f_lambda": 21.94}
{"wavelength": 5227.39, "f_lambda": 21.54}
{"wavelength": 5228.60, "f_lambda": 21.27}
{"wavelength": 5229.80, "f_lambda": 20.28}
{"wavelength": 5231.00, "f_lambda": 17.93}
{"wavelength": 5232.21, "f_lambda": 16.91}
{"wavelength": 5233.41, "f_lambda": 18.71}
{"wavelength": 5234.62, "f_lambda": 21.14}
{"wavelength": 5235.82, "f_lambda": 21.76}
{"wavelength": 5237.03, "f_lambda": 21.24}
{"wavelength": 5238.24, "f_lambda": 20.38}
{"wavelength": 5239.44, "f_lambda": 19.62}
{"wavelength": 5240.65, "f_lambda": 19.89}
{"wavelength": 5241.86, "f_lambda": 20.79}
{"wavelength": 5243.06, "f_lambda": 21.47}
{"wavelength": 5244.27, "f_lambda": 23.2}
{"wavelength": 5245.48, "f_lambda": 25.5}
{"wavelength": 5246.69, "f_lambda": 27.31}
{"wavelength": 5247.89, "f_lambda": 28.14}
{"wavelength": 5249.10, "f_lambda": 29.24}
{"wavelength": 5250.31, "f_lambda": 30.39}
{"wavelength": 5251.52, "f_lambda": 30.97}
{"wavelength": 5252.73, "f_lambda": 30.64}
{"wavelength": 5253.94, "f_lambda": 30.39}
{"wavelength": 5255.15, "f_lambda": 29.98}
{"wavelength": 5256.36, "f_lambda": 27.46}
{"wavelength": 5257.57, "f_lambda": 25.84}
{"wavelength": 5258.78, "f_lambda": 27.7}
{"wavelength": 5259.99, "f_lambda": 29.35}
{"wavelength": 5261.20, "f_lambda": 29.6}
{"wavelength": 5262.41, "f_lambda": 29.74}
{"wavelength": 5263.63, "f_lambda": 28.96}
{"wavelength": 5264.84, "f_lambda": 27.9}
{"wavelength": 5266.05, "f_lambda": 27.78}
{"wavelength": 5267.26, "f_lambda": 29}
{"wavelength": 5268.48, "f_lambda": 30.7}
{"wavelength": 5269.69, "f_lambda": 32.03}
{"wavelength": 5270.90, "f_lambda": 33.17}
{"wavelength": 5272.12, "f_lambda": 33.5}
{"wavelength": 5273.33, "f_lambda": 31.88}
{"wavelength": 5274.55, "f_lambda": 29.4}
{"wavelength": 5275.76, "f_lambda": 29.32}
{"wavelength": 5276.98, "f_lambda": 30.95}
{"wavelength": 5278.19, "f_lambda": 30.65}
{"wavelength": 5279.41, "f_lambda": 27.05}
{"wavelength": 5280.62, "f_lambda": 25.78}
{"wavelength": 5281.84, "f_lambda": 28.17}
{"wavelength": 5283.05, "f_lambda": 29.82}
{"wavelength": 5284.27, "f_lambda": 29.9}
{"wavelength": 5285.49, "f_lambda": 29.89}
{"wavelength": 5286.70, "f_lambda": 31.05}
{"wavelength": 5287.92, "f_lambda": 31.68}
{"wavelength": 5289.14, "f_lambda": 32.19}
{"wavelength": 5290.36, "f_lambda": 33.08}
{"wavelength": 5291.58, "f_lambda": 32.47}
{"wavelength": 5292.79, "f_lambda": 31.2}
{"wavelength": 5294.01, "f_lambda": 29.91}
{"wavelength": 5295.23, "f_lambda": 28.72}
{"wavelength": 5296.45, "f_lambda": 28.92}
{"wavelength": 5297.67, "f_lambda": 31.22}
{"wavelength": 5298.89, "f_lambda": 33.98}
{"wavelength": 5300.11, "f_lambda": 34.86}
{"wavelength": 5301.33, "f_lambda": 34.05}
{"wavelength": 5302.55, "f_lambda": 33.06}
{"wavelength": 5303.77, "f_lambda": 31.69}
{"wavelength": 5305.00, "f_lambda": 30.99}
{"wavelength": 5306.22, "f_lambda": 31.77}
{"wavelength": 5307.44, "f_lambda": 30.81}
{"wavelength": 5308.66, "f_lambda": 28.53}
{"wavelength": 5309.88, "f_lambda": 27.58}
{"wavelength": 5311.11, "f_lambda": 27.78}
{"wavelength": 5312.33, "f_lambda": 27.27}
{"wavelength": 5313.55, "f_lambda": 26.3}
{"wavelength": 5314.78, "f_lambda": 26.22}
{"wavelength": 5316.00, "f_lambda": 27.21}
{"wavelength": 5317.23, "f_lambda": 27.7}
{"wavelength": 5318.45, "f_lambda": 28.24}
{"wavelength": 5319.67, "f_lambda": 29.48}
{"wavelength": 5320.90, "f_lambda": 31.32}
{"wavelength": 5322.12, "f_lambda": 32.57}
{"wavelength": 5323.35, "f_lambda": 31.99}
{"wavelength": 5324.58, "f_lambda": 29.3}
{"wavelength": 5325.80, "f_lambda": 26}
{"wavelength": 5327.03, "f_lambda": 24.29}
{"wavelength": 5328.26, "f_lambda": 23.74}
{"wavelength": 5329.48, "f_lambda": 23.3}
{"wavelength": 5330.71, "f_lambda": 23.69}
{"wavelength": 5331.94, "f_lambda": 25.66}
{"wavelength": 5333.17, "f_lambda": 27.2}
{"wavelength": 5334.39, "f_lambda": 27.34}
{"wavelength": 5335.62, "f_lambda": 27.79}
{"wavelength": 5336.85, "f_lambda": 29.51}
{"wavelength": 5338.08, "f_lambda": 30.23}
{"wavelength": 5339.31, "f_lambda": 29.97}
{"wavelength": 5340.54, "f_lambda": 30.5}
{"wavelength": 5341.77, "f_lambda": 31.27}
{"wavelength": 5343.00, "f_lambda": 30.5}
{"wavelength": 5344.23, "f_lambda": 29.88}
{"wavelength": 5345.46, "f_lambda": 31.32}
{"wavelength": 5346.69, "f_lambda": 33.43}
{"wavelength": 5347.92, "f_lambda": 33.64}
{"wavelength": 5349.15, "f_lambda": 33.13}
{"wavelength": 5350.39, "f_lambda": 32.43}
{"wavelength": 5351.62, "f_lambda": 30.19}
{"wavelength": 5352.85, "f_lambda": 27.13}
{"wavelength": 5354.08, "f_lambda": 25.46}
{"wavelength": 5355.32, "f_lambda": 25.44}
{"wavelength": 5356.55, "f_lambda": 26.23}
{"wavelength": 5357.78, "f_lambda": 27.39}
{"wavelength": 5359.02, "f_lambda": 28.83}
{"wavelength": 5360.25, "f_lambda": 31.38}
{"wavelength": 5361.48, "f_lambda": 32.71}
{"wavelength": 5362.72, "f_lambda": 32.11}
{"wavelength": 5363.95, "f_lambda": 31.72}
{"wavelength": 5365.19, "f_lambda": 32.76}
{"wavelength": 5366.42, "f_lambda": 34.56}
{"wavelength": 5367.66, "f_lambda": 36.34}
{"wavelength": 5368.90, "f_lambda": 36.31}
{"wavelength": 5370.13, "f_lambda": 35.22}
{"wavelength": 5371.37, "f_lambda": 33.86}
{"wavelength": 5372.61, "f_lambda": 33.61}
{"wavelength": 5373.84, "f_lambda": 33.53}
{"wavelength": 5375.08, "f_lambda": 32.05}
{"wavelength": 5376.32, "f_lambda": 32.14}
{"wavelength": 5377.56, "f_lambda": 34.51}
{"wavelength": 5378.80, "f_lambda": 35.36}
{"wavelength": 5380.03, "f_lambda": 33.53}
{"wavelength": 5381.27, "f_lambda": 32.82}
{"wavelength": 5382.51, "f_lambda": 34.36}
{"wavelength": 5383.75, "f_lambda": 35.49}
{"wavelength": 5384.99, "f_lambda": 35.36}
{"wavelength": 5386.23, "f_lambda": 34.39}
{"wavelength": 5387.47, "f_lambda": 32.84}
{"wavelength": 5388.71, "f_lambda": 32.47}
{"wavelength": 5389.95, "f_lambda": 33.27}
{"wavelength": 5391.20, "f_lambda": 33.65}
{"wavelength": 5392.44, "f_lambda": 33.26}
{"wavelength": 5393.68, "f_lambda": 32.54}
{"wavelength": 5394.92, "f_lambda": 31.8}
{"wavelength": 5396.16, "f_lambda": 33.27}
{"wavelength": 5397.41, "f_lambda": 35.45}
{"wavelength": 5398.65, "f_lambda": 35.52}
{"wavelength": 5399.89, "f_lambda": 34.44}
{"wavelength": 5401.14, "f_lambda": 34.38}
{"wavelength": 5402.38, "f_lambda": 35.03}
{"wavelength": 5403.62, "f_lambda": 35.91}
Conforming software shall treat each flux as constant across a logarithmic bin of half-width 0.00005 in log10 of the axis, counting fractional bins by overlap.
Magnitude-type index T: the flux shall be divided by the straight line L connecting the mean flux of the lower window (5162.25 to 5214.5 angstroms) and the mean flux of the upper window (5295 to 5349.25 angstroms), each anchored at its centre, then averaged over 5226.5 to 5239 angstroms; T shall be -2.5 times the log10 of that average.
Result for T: 0.33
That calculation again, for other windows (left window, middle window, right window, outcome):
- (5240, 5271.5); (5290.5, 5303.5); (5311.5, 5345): -0.14 mag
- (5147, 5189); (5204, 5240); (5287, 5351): 0.25 mag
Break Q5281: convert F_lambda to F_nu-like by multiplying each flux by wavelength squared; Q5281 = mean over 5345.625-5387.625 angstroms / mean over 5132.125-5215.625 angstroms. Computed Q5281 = 1.35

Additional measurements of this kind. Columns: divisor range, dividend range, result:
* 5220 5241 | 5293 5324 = 1.50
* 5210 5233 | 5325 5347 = 1.34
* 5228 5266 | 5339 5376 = 1.31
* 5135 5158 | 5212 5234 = 0.88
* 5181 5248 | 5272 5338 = 1.28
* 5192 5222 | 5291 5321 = 1.29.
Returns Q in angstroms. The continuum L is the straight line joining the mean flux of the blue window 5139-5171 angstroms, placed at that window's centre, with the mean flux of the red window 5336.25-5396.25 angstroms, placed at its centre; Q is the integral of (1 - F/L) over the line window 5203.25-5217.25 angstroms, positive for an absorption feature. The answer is 1.7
